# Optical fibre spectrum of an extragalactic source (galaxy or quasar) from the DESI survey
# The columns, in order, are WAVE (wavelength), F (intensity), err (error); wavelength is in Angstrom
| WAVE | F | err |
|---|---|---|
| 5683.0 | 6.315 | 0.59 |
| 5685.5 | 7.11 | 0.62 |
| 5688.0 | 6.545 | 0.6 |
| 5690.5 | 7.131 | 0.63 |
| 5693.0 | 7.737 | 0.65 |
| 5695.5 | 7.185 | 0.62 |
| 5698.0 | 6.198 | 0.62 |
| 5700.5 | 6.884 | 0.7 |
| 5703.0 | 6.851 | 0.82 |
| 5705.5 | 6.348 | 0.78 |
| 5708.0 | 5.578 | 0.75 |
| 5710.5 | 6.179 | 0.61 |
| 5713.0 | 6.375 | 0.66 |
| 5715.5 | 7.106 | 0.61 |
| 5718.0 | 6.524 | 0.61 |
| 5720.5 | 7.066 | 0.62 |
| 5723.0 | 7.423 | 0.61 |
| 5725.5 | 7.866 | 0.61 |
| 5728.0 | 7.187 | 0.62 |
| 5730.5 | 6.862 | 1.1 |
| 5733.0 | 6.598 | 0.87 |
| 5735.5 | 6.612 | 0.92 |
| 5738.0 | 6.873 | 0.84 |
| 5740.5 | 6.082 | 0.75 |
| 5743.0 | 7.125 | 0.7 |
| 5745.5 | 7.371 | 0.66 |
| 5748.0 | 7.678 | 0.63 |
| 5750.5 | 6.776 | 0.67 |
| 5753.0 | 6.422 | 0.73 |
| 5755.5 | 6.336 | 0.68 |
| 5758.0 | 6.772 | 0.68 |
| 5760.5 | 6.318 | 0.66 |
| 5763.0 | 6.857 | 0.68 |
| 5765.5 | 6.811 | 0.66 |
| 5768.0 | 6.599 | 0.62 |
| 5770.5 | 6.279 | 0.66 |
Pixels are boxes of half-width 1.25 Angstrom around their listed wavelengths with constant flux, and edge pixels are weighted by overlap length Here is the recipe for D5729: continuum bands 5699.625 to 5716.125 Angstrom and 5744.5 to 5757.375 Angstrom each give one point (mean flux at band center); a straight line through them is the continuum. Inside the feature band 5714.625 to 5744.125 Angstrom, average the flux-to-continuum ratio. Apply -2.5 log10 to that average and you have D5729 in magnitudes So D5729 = -0.04 mag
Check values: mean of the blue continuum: 6.44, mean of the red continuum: 6.9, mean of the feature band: 6.94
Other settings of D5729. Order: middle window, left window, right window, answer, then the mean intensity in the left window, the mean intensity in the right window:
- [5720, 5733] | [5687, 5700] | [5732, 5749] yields -0.048 mag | 6.96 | 6.9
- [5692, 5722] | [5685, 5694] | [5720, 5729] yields 0.093 mag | 7.12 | 7.42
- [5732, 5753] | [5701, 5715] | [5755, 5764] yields -0.059 mag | 6.34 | 6.58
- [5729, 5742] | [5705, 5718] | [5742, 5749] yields 0.071 mag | 6.34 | 7.39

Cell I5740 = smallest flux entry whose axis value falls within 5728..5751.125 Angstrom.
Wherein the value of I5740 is 6.082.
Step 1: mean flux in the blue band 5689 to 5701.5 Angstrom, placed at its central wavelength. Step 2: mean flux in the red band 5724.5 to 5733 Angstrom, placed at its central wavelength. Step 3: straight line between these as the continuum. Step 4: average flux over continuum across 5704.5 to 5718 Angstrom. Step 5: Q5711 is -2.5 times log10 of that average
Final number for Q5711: 0.124 mag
